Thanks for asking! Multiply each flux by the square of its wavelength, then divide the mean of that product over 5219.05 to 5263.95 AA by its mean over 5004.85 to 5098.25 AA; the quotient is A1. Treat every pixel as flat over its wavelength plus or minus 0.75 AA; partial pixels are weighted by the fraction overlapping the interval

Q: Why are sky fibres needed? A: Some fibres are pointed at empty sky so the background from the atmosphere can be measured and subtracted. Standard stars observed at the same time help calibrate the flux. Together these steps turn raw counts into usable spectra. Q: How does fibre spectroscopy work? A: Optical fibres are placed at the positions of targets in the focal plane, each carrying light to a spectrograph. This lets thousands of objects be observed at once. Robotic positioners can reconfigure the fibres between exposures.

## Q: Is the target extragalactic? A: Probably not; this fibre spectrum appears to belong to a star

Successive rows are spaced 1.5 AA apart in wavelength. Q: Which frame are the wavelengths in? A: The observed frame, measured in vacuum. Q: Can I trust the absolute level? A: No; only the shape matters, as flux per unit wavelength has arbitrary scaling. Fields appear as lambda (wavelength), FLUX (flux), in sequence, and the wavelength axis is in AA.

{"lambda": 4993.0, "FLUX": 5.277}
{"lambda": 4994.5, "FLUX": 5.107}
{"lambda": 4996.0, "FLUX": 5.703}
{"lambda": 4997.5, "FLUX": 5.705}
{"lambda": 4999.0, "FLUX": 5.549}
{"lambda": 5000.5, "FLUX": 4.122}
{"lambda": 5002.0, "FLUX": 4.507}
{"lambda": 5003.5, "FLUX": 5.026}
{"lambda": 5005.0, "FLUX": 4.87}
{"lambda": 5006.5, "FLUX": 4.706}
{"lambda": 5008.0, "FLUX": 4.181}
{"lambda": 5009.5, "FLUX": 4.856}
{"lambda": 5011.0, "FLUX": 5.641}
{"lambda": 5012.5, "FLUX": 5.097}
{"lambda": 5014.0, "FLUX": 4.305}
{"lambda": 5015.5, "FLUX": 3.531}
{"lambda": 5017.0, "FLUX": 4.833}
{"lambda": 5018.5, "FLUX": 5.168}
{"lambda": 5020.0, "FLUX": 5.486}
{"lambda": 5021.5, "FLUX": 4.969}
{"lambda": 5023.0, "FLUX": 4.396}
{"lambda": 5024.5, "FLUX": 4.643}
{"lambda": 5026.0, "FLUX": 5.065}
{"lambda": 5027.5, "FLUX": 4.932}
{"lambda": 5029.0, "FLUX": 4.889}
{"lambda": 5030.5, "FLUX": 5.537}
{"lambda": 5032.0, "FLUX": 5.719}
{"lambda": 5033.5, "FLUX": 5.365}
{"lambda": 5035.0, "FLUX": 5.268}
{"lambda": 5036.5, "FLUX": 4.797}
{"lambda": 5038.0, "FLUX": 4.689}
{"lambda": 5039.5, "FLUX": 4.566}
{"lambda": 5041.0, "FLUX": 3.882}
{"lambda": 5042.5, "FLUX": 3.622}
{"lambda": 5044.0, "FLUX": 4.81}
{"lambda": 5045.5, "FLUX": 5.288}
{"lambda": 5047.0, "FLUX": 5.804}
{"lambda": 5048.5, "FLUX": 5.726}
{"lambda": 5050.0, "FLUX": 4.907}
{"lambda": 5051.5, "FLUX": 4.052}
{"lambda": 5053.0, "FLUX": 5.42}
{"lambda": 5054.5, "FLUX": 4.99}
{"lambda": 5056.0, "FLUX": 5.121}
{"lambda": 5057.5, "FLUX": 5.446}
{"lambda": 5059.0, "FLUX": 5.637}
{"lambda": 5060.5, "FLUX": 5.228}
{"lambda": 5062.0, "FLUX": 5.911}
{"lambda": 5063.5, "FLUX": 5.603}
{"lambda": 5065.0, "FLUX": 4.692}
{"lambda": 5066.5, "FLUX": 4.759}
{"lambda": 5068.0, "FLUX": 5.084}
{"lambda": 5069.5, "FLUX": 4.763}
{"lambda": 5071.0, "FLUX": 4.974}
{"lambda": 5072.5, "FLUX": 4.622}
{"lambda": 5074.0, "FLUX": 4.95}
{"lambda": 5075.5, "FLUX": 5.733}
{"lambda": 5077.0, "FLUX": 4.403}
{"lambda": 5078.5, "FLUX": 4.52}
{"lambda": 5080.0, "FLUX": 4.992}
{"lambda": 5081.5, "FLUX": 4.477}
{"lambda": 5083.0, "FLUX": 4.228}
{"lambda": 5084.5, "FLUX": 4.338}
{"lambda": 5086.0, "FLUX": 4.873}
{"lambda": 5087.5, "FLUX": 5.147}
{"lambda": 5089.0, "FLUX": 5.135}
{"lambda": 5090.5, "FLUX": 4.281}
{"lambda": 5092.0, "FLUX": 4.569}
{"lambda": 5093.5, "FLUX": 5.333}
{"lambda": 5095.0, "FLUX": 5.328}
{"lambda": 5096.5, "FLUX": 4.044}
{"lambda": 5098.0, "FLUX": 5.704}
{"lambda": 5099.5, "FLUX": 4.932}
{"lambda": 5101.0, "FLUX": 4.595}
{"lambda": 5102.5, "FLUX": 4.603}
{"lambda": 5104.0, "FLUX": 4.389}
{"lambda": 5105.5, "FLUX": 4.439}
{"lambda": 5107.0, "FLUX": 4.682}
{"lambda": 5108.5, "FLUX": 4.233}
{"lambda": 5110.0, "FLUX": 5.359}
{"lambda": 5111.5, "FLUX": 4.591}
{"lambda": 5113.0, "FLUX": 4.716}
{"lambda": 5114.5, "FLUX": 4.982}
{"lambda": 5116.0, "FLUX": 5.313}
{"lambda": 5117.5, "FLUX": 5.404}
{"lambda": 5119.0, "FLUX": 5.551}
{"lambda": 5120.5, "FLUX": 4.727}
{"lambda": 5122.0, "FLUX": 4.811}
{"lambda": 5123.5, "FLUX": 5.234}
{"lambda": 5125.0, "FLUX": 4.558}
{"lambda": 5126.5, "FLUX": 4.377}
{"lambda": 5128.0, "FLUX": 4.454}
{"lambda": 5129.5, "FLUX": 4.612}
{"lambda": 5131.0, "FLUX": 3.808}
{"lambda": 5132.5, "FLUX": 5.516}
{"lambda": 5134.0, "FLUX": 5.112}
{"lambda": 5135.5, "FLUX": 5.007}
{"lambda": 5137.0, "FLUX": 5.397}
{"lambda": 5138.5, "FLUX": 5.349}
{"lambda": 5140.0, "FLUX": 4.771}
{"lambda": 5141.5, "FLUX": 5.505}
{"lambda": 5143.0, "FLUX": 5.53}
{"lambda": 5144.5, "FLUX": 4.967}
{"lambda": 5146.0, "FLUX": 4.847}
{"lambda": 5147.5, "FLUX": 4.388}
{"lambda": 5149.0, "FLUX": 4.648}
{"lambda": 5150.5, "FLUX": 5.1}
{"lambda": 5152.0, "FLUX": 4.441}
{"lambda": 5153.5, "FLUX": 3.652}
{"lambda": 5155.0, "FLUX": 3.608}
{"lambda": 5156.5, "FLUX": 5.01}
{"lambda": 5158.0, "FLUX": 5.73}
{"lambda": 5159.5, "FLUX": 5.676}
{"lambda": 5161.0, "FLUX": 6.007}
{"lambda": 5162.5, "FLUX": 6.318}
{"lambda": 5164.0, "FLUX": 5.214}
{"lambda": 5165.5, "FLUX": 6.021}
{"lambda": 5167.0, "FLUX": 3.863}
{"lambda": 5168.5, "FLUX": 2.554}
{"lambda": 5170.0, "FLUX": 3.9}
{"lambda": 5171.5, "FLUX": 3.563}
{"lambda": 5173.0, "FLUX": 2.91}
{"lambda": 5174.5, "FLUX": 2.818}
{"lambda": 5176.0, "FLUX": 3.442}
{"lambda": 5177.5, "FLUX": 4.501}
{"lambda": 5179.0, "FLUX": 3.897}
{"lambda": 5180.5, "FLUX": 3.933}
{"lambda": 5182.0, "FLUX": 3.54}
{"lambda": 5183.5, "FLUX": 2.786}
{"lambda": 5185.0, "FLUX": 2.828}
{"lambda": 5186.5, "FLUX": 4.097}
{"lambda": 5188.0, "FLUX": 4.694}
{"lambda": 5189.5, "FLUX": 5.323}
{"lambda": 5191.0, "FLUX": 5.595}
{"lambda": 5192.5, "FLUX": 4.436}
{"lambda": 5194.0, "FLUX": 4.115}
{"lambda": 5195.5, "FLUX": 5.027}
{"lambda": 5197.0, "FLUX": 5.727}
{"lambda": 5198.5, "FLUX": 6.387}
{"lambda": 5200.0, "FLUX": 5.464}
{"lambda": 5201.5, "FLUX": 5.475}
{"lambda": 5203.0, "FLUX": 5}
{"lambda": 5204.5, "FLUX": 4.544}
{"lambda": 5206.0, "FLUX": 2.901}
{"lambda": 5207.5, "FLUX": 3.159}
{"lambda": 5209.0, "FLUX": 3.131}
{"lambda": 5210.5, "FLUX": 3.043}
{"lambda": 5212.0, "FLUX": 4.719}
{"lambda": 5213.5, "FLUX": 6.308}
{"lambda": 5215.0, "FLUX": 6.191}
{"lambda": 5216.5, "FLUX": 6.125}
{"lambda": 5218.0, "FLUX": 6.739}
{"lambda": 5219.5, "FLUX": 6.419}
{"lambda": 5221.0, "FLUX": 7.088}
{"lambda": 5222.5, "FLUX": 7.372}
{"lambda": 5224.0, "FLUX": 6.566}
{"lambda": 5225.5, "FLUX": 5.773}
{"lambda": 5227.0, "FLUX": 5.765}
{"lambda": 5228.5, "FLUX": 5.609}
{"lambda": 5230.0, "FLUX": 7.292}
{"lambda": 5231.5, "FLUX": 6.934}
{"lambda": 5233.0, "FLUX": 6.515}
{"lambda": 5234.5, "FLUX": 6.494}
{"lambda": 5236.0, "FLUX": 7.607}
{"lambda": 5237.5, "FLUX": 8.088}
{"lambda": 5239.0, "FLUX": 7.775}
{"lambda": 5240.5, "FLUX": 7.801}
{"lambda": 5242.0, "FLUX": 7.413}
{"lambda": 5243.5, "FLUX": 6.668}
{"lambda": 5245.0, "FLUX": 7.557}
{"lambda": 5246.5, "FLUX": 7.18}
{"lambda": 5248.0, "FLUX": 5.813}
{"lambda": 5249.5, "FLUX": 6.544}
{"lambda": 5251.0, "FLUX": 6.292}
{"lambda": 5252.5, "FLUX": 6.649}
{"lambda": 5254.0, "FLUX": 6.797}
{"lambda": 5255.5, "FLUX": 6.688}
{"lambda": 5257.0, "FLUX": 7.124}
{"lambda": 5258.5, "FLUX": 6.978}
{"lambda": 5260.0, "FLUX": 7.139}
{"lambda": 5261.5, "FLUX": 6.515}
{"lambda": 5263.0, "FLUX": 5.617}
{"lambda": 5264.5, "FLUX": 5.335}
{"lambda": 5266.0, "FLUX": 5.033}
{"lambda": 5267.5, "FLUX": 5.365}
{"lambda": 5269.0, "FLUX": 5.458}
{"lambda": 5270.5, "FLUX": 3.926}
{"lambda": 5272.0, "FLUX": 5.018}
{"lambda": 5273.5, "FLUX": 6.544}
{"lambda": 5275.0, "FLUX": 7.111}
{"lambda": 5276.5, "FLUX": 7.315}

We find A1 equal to 1.5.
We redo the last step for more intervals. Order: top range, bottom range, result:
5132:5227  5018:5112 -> 1.03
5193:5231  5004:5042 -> 1.21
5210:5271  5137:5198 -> 1.46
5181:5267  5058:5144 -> 1.24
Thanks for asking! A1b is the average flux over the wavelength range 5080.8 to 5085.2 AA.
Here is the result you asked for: 4.35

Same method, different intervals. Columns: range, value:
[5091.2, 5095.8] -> 5.06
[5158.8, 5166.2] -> 5.85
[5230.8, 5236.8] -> 6.9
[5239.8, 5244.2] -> 7.3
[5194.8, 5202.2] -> 5.62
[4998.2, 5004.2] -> 4.81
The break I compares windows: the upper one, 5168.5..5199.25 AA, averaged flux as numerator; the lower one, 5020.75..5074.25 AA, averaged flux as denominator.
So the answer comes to 0.8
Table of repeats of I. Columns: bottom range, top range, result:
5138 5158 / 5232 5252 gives 1.47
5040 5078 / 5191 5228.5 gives 1.06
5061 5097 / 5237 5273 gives 1.32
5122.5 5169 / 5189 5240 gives 1.17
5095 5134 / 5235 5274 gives 1.35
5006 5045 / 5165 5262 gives 1.14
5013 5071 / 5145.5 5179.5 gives 0.89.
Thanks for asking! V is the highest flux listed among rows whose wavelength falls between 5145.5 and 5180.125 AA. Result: 6.318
